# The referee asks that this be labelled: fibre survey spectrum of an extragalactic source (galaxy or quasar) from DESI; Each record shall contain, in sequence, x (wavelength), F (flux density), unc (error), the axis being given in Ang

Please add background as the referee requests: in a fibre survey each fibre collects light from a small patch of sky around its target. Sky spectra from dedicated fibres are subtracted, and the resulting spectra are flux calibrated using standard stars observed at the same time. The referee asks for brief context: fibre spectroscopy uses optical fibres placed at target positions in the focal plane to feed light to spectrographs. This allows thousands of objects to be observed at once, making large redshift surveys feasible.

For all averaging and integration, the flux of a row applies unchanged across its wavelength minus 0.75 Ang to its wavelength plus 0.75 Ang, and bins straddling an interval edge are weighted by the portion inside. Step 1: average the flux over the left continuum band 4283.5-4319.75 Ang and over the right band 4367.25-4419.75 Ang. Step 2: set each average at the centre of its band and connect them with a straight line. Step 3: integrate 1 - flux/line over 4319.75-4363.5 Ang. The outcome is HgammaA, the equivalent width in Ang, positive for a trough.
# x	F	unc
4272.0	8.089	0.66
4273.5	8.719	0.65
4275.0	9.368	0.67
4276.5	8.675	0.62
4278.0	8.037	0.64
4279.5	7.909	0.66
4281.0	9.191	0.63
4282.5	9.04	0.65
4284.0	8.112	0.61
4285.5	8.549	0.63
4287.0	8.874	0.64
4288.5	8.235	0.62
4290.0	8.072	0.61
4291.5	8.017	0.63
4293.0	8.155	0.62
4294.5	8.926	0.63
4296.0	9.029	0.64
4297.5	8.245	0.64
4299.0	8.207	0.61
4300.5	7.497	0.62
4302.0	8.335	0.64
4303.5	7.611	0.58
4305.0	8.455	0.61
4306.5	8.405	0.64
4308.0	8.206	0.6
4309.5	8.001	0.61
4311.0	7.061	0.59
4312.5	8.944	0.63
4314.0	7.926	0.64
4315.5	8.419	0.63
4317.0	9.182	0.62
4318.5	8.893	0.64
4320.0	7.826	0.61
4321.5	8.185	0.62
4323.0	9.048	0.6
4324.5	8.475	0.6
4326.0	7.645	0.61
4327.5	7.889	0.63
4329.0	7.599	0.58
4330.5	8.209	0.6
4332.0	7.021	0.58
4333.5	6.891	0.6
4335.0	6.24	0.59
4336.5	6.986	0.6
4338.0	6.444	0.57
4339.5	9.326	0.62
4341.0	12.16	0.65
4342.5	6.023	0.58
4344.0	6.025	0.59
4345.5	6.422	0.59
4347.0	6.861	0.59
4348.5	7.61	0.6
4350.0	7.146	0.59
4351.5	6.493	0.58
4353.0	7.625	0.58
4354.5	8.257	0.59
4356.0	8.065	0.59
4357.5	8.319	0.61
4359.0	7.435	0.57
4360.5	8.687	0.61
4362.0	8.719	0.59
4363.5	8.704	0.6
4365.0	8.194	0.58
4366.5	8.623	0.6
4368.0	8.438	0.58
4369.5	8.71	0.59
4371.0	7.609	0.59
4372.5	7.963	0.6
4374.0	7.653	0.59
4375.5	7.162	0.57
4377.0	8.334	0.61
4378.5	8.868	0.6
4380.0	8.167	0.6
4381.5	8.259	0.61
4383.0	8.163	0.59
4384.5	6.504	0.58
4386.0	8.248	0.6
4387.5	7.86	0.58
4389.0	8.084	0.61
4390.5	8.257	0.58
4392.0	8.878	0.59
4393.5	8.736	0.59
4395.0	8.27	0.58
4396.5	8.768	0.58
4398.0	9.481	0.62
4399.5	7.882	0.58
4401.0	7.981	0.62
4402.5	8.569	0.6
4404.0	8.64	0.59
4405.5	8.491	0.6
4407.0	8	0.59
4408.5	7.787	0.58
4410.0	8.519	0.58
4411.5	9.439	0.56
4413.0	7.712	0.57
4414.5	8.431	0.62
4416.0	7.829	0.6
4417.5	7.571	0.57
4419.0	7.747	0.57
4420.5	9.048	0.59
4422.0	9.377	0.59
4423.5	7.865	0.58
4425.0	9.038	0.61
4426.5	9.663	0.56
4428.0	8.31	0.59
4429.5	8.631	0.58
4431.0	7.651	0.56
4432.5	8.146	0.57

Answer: 2.8 Ang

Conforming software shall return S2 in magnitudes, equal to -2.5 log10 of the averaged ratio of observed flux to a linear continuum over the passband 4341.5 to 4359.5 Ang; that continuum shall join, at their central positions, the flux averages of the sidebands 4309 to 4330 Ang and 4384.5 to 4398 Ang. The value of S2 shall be 0.14 mag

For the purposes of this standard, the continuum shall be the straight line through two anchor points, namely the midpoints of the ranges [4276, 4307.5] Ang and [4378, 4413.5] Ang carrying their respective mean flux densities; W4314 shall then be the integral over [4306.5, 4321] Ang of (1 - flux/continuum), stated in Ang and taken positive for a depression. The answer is 0.12 Ang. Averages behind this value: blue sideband 8.36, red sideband 8.32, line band 8.28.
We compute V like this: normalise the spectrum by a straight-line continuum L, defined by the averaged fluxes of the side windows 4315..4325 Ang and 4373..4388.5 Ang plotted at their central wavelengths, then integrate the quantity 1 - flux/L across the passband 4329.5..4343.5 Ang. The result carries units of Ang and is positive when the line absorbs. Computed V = 1.2 Ang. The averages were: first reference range 8.58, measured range 7.67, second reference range 7.93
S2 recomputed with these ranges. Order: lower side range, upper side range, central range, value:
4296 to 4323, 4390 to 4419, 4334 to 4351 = 0.13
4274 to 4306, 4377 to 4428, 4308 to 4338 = 0.07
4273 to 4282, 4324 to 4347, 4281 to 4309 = 0.00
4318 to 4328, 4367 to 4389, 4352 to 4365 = -0.01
